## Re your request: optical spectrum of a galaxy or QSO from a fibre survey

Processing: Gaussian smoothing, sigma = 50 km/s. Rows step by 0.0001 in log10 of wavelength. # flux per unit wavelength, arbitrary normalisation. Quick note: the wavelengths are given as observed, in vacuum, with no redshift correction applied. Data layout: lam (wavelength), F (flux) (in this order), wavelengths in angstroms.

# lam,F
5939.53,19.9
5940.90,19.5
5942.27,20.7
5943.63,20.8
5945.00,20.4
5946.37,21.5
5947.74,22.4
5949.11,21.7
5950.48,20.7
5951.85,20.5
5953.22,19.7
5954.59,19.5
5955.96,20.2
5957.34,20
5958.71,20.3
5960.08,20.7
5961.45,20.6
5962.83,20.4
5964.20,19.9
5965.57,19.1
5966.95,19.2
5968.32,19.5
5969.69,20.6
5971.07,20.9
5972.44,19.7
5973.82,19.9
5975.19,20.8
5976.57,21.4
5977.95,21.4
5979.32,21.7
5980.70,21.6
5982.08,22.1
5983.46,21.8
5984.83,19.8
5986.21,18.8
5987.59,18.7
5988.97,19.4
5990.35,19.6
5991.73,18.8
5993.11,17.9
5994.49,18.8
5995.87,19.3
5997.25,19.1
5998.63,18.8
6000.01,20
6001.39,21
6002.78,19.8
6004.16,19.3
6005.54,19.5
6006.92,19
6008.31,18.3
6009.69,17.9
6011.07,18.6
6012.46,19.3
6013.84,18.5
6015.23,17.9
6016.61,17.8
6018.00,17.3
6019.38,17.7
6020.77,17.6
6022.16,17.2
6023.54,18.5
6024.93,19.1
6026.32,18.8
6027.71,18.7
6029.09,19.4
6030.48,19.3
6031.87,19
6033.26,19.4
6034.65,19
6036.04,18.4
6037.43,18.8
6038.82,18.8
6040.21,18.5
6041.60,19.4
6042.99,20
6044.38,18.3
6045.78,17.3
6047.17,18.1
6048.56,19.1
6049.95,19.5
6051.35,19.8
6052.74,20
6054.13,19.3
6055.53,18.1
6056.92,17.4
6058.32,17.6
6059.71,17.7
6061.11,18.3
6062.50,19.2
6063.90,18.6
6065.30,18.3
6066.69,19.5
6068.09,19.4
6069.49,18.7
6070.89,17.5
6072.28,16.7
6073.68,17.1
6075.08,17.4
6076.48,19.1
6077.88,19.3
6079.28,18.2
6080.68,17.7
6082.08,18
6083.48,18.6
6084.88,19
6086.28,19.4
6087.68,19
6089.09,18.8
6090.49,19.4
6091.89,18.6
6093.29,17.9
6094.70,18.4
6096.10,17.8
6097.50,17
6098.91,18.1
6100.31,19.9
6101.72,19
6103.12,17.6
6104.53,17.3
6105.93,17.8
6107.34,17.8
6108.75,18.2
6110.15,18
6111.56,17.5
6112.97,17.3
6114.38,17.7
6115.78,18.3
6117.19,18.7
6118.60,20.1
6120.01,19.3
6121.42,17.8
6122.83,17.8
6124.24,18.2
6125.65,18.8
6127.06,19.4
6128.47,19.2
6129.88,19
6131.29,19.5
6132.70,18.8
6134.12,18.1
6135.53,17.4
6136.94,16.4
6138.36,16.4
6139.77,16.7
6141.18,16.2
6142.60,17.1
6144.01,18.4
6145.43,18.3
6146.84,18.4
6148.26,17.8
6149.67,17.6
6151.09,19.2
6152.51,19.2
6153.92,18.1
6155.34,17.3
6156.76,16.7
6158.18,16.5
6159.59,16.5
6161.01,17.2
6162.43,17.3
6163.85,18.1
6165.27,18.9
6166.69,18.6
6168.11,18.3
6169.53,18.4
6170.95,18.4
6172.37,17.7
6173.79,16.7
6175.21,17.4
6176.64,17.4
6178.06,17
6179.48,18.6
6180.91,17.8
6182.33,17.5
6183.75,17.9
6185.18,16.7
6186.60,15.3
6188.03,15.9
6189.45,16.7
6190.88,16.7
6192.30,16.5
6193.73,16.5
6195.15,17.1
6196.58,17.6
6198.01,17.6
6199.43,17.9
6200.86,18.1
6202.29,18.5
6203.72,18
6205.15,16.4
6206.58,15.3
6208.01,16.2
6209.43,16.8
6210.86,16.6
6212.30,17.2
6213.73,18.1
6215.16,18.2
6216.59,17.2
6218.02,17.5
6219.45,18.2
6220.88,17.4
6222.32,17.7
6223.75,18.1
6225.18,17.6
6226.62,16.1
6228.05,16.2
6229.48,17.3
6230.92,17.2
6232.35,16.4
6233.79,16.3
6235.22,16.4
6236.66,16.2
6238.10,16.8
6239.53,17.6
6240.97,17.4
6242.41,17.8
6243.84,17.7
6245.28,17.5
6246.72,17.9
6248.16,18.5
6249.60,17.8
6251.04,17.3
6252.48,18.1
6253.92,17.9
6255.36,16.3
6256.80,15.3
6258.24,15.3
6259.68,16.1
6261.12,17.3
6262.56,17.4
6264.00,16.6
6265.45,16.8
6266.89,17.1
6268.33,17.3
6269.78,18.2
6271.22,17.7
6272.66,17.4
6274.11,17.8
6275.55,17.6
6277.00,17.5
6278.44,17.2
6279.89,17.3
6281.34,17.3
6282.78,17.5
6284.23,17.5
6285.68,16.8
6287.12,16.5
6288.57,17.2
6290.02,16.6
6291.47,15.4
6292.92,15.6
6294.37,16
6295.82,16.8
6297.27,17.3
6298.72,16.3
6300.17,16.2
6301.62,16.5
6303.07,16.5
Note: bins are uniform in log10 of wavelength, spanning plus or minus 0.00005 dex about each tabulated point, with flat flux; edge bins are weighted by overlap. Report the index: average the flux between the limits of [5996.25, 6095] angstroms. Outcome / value 18.6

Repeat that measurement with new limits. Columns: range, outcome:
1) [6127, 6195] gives 17.6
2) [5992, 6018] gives 18.9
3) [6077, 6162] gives 18.1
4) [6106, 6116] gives 17.8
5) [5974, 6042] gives 19.2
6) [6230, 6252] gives 17.3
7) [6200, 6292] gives 17.2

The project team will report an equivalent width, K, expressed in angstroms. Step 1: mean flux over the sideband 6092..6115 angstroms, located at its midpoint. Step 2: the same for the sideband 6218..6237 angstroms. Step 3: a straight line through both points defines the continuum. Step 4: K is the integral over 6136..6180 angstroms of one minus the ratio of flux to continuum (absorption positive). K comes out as -0.2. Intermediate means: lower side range 18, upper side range 17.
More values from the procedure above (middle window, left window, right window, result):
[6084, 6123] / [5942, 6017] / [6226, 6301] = 0.6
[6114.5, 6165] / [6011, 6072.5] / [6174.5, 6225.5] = -0.7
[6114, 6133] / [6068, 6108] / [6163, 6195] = -0.9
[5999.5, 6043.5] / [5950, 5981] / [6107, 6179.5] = 1.8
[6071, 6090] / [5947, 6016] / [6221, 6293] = 0.6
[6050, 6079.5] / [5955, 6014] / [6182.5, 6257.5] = 0.7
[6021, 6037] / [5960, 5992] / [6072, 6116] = 0.5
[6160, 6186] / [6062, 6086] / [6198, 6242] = -0.3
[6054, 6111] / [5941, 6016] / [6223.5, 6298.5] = 1.8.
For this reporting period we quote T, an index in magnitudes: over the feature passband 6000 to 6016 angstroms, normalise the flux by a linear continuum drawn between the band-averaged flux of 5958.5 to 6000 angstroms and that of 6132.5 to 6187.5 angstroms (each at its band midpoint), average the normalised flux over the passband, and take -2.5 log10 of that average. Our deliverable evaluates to 0.03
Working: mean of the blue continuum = 20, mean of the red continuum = 17.6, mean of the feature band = 19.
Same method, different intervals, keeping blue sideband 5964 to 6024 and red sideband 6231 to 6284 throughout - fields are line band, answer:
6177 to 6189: 0.04 mag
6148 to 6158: 0.01 mag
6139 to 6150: 0.03 mag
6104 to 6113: 0.04 mag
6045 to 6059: 0.02 mag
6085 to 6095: -0.01 mag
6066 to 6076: 0.04 mag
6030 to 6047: 0.01 mag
